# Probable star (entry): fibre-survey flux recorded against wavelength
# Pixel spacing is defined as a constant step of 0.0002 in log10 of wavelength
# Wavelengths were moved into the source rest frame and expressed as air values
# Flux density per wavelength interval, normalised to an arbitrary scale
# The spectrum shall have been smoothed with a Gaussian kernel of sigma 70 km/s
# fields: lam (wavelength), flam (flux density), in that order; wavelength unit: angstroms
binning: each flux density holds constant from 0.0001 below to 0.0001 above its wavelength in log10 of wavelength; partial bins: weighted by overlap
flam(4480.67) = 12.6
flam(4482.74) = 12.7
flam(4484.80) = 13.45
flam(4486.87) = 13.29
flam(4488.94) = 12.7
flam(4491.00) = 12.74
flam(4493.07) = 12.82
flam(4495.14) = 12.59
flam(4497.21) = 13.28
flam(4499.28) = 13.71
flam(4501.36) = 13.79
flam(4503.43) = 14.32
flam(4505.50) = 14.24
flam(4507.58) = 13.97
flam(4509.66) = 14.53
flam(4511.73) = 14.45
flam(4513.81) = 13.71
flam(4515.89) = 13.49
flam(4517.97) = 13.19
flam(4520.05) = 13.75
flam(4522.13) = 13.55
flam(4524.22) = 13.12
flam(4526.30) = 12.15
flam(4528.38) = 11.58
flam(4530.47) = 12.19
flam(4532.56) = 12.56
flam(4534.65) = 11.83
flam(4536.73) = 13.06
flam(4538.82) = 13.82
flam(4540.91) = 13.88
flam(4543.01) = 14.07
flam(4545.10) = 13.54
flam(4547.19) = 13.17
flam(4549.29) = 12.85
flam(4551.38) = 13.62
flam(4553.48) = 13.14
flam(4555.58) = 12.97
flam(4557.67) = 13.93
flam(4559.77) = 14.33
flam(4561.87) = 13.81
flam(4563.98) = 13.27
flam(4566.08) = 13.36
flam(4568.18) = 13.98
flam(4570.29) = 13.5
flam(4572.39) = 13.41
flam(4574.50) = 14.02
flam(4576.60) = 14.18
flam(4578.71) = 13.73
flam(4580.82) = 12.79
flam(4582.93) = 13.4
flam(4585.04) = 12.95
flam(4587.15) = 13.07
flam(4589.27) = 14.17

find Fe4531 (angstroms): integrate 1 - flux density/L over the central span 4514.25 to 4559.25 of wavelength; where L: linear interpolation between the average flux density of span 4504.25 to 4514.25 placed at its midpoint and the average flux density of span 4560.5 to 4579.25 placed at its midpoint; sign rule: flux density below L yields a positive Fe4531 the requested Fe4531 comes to 2.7 angstroms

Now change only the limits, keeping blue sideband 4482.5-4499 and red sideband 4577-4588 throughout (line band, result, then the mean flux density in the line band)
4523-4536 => 0.82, 12.3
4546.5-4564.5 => -0.40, 13.5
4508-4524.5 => -0.88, 13.8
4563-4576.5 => -0.43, 13.6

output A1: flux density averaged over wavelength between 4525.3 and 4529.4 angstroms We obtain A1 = 11.9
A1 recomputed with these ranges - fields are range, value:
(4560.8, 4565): 13.5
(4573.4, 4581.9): 13.7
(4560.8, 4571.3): 13.6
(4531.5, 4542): 13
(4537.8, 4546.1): 13.8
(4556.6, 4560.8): 14.1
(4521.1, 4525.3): 13.3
